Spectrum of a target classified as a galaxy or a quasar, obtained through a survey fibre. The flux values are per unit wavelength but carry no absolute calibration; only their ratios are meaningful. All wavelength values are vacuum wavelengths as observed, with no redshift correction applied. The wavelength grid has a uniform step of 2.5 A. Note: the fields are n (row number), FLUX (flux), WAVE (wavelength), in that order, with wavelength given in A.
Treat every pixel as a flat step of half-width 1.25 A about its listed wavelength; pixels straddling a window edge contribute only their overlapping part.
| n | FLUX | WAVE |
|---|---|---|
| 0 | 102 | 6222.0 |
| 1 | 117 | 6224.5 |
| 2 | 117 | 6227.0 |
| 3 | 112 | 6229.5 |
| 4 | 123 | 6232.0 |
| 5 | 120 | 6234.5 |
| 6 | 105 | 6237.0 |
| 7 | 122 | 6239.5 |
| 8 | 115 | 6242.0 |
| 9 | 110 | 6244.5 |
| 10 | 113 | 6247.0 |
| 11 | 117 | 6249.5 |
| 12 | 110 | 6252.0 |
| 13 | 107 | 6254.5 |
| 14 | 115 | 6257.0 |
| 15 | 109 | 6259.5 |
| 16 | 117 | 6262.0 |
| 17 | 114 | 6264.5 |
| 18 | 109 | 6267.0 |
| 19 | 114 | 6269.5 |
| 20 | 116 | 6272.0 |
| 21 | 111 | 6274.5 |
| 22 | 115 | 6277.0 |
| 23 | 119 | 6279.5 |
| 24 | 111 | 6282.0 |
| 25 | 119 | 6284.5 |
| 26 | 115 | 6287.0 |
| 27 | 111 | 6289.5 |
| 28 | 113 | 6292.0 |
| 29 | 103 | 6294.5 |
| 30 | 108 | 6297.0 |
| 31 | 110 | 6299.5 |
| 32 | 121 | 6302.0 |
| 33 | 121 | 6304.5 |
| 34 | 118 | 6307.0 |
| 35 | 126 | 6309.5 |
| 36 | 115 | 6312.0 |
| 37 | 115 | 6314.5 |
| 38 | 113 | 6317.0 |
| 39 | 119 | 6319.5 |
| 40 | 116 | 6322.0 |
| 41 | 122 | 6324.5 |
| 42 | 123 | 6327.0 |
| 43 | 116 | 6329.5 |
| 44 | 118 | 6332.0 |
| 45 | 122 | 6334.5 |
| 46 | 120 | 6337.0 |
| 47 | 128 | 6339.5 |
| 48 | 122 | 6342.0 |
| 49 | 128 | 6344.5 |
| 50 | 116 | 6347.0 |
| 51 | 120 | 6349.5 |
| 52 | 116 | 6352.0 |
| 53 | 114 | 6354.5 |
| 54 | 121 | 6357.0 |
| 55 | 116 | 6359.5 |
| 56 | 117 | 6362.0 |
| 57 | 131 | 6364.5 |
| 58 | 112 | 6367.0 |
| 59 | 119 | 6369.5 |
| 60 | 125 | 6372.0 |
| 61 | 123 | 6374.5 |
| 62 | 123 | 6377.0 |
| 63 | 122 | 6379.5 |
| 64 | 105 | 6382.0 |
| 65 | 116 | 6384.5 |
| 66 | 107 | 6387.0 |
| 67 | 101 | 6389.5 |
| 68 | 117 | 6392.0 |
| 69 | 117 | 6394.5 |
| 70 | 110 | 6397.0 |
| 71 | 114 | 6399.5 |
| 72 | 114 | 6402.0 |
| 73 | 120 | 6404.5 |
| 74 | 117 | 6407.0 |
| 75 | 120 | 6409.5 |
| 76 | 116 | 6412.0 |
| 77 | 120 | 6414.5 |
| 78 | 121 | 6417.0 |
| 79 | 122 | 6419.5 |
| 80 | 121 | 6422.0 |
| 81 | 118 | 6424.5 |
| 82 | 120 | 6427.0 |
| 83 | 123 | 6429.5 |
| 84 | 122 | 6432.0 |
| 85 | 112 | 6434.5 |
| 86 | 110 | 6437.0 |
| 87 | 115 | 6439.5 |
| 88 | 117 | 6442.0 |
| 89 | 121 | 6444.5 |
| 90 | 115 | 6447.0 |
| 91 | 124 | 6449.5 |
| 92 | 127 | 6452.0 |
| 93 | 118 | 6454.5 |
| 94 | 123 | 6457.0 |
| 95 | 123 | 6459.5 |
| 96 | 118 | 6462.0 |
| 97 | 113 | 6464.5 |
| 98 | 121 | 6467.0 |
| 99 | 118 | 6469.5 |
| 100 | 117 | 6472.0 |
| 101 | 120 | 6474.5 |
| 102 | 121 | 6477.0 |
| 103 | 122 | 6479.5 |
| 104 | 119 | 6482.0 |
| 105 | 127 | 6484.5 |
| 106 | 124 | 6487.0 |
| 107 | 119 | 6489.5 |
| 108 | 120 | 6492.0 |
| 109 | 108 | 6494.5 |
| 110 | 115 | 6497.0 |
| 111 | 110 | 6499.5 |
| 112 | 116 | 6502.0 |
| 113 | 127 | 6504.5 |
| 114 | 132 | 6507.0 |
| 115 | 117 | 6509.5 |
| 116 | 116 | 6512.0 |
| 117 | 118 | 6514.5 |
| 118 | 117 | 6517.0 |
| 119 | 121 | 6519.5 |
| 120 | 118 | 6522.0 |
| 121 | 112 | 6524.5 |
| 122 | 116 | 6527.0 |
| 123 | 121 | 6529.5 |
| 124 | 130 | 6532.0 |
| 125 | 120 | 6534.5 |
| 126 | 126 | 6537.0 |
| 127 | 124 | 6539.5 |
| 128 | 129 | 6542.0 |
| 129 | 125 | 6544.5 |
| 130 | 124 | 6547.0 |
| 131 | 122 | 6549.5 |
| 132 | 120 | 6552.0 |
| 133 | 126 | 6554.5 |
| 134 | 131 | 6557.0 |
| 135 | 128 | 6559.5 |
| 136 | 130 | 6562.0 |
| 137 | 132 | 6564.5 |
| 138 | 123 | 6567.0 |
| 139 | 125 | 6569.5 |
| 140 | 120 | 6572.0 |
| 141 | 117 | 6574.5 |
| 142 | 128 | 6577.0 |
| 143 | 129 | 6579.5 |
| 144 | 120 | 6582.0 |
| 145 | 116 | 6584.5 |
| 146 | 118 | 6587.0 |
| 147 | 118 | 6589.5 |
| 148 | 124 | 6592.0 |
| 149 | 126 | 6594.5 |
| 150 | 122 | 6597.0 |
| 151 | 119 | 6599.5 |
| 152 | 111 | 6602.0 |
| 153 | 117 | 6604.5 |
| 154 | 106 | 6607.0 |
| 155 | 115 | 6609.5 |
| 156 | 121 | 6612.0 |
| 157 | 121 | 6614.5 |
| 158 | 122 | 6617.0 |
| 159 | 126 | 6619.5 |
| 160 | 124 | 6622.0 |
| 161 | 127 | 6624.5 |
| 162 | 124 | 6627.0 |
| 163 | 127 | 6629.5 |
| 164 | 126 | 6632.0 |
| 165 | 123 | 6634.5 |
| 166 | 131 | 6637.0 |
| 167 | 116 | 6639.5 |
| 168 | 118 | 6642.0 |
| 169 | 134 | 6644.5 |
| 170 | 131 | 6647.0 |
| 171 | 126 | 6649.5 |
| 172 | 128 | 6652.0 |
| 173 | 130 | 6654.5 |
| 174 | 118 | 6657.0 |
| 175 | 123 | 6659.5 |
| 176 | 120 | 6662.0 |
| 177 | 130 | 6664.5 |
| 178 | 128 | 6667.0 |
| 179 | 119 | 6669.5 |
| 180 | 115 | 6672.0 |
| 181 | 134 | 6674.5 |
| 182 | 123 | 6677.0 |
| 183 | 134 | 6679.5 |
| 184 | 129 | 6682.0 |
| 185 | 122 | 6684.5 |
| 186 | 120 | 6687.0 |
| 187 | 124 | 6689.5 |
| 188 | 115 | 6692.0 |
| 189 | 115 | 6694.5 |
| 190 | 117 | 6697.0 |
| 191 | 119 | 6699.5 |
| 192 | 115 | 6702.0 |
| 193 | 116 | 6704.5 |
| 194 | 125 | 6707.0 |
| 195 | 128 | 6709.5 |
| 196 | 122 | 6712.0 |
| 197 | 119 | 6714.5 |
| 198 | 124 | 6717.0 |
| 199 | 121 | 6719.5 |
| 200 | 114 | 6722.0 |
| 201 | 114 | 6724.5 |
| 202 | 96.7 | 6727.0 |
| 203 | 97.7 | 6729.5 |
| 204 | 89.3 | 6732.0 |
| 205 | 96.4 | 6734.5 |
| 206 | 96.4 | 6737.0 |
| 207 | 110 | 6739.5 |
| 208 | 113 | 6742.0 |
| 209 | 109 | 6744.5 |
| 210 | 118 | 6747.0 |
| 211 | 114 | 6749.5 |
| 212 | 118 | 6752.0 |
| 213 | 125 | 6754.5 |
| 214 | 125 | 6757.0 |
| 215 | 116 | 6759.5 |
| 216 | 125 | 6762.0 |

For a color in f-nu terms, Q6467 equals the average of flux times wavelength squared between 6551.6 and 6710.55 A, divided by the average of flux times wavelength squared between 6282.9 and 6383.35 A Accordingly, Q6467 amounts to 1.14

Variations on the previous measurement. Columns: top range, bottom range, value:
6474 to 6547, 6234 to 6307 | 1.14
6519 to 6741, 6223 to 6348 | 1.16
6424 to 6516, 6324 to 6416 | 1.04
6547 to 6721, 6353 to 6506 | 1.11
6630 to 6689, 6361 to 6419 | 1.16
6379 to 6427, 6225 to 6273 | 1.07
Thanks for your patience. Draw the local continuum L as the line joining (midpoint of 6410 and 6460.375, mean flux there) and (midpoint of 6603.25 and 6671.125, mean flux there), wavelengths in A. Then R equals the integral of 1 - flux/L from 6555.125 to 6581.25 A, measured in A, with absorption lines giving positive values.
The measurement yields -0.9 A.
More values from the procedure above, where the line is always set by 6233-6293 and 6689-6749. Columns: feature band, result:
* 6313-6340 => -1.3 A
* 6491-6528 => -1.4 A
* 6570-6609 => -2.2 A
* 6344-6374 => -1.6 A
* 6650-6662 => -1.2 A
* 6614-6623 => -0.8 A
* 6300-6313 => -0.7 A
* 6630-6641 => -1.1 A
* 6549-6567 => -2.2 A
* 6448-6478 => -1.8 A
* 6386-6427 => -1.0 A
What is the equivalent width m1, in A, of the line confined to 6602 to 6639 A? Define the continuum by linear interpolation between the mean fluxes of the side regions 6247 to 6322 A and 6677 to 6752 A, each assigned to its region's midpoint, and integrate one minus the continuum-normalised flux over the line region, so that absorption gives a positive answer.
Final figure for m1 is -2.2 A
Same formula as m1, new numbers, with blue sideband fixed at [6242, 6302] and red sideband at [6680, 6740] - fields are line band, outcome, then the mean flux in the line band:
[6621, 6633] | -1.19 A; 126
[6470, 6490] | -1.31 A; 121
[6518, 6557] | -2.95 A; 123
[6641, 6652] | -1.26 A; 128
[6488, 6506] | -0.48 A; 117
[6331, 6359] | -1.82 A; 120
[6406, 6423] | -0.94 A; 120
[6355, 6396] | -1.36 A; 117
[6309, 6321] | -0.44 A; 117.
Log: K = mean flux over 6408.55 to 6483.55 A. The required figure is 119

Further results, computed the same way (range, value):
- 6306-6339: 119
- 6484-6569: 122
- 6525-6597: 124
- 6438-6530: 119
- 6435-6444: 114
